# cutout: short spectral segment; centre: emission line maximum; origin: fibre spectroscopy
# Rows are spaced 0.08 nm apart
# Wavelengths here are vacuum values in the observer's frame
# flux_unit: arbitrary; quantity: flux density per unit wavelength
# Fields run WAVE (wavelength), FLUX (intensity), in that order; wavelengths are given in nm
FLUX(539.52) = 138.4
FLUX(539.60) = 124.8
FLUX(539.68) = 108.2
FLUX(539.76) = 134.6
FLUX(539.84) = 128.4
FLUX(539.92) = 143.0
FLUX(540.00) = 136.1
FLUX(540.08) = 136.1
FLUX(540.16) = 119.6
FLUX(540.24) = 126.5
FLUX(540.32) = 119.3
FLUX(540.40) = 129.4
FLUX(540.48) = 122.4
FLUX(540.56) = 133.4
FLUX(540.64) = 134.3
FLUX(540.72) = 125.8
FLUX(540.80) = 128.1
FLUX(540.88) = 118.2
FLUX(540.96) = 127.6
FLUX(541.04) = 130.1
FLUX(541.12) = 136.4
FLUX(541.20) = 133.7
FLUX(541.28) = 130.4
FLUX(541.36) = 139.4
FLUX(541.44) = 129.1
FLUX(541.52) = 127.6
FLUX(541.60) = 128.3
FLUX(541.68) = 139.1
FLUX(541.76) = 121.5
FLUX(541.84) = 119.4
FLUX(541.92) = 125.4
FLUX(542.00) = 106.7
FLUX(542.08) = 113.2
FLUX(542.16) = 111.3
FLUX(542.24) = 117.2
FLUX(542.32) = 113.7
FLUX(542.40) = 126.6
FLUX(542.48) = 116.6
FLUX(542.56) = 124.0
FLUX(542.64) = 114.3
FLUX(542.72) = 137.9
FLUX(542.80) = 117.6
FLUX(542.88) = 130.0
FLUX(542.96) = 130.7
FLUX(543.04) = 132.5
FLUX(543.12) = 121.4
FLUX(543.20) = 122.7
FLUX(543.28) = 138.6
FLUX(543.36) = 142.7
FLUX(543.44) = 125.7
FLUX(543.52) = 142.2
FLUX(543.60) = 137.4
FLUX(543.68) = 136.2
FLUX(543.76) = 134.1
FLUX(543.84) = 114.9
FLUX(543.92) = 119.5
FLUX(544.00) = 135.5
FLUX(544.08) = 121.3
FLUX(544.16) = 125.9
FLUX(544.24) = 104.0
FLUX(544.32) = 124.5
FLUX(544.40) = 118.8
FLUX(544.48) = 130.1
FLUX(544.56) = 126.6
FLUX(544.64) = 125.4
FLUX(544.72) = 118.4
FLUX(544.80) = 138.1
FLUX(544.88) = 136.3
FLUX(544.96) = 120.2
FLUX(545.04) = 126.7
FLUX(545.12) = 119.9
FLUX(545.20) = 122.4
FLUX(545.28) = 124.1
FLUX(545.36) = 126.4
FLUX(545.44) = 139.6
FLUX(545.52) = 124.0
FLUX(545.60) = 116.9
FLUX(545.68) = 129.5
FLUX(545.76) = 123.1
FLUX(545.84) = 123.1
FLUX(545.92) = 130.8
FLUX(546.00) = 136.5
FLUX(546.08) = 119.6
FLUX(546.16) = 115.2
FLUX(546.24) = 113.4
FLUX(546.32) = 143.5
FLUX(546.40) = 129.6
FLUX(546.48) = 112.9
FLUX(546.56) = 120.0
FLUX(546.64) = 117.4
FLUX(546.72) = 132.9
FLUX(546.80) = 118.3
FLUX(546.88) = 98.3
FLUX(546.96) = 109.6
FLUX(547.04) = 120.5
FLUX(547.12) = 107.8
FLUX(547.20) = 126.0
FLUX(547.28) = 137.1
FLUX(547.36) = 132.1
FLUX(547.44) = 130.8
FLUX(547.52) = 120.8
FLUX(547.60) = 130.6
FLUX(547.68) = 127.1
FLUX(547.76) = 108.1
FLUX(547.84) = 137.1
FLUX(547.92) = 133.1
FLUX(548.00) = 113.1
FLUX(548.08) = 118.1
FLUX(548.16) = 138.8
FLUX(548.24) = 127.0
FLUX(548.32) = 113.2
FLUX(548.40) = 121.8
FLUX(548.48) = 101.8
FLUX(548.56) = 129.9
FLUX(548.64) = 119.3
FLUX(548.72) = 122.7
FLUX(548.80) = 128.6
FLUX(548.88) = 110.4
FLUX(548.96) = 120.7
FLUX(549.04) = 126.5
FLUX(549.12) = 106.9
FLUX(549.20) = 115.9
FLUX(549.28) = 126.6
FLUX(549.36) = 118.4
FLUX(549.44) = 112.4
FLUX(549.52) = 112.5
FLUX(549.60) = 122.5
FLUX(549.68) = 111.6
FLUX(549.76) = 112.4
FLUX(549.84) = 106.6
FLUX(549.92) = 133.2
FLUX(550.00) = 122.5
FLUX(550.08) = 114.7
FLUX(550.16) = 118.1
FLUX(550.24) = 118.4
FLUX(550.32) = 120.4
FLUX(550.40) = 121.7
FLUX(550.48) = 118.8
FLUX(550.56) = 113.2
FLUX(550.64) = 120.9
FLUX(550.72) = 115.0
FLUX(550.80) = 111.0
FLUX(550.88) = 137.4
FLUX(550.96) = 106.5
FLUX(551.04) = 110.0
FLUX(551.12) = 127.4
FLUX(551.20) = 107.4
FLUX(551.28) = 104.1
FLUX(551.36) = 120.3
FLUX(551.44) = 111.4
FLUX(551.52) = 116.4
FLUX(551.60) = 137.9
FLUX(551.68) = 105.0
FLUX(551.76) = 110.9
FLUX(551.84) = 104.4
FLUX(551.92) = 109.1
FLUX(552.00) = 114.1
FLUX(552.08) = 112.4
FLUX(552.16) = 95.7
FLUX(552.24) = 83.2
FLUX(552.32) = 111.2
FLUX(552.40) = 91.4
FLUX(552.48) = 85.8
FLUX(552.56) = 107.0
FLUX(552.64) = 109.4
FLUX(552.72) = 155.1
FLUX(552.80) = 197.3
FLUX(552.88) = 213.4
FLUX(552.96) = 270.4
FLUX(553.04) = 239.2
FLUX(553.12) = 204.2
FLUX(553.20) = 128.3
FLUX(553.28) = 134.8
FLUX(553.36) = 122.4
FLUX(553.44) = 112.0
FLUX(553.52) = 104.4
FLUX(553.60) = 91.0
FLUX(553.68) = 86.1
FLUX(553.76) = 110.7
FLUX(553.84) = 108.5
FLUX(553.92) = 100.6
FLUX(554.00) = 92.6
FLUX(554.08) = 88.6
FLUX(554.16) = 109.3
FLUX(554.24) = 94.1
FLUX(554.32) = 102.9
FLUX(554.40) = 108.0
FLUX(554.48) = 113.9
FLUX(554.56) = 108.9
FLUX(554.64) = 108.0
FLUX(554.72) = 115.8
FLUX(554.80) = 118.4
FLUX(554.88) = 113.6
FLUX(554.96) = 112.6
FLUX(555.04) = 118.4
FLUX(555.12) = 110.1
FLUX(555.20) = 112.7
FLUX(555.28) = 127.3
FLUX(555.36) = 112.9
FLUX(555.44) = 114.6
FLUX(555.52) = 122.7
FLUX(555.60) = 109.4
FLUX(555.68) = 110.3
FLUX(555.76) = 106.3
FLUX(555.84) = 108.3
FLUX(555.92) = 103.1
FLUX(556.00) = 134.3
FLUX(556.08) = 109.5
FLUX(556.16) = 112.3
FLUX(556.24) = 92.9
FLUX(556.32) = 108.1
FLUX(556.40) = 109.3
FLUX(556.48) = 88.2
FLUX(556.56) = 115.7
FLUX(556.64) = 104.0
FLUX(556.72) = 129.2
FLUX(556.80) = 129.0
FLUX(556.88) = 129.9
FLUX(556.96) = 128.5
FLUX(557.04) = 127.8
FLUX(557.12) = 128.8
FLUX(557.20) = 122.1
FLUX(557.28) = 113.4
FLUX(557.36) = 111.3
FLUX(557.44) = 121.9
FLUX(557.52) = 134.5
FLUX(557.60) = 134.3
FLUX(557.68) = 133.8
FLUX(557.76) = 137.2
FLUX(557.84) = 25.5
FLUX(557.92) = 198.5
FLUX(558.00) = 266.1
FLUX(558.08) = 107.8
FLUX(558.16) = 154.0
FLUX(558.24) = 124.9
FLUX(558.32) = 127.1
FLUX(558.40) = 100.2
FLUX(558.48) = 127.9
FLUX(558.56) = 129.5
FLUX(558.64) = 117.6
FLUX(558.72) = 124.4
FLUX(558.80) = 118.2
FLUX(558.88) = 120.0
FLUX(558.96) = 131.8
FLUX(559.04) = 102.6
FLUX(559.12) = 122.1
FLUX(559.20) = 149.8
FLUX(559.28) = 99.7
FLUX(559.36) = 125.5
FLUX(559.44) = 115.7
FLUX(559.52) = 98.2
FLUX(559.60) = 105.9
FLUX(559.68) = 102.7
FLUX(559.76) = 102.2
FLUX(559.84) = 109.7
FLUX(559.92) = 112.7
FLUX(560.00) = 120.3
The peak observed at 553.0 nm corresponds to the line Hbeta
